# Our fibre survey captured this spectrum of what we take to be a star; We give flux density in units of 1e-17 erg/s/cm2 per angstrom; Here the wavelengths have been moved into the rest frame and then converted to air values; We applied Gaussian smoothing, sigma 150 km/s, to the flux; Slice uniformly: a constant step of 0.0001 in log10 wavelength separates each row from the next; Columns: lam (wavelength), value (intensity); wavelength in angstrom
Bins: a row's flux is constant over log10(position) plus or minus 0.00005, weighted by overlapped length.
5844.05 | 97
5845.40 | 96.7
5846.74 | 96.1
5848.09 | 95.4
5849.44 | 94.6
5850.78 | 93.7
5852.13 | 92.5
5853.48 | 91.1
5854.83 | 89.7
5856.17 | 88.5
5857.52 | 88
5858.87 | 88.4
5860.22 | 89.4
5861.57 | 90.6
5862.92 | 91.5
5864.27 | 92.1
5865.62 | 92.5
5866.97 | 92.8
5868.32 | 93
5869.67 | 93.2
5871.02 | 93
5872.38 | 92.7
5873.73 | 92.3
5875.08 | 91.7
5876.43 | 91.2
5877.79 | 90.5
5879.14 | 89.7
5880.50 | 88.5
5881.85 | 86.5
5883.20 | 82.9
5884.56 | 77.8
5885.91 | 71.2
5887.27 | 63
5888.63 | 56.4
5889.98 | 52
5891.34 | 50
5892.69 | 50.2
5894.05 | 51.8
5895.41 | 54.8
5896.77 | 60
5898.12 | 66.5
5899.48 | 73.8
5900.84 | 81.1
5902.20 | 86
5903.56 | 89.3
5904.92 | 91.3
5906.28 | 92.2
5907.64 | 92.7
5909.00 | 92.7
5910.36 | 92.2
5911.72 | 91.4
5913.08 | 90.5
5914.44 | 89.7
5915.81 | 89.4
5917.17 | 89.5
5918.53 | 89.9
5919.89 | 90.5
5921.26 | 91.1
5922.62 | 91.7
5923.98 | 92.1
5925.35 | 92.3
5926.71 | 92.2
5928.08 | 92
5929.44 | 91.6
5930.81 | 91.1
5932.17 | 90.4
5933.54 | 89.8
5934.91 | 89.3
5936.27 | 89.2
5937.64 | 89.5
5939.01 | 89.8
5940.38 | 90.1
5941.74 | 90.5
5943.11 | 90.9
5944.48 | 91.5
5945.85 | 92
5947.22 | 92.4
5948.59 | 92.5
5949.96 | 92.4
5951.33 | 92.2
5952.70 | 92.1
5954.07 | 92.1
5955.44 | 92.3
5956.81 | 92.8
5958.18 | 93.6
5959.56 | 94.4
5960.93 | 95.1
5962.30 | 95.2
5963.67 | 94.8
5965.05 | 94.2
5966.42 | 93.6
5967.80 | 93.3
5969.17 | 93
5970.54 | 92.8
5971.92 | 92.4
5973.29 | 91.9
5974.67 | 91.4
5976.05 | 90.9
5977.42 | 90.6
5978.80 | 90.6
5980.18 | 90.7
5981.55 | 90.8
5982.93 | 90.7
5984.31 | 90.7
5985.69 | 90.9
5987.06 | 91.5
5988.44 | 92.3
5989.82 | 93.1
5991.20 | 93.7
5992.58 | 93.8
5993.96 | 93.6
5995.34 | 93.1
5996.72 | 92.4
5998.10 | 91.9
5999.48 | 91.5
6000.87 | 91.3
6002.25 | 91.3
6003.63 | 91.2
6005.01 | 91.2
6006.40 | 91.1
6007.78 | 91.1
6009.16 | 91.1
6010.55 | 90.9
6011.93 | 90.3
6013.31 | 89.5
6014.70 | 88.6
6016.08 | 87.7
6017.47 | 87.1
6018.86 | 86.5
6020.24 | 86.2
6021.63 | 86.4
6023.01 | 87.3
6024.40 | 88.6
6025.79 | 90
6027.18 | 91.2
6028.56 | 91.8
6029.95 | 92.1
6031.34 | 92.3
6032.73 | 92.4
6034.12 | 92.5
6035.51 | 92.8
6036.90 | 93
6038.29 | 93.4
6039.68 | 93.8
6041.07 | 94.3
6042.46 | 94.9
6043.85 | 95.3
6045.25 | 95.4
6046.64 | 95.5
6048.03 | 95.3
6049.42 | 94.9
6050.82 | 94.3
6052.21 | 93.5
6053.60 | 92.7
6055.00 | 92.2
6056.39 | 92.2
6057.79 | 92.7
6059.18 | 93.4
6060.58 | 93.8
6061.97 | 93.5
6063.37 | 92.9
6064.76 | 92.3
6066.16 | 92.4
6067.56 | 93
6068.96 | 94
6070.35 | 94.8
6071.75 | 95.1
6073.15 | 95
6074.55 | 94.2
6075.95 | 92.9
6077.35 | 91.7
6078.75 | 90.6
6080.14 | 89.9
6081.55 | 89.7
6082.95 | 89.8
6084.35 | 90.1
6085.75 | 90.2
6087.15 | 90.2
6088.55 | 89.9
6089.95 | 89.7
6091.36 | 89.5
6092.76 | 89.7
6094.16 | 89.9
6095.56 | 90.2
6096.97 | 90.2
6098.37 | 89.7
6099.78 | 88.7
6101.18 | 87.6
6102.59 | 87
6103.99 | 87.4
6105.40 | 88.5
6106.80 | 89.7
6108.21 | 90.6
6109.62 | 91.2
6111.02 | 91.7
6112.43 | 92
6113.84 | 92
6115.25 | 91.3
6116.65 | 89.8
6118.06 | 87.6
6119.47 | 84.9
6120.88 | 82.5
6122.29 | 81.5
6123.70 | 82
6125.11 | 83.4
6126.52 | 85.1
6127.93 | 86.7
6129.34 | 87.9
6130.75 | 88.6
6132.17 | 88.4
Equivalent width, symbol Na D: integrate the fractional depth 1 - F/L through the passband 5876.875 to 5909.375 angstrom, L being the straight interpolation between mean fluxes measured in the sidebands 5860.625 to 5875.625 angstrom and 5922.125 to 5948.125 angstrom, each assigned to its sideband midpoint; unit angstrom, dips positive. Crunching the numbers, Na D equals 6.1 angstrom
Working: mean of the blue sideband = 92.3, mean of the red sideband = 91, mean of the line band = 74.6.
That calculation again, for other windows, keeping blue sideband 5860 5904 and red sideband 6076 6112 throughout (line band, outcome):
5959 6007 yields -4.6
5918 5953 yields -4.0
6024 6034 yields -0.6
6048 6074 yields -1.6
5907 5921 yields -1.7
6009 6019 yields -0.4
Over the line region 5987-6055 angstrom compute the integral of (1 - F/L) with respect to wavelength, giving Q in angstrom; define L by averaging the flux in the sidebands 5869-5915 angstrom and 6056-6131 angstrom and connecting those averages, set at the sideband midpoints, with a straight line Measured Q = -4.3 angstrom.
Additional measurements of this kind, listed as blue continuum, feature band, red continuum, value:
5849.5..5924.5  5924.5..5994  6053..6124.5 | -4.5 angstrom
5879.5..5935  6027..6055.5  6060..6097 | -1.3 angstrom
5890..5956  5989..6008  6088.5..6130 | -1.2 angstrom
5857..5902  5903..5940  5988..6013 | -3.2 angstrom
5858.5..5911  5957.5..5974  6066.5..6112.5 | -1.7 angstrom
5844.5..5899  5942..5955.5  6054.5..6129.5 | -1.1 angstrom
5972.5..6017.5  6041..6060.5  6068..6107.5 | -0.7 angstrom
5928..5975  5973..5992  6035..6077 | 0.2 angstrom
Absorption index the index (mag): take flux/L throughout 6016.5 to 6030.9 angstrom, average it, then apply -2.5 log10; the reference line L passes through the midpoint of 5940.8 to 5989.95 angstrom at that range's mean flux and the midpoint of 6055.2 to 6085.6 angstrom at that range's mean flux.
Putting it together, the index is 0.04 mag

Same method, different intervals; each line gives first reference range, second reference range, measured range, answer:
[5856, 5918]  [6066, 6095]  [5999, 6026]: -0.013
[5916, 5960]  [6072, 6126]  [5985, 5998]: -0.024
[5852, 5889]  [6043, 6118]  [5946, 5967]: -0.050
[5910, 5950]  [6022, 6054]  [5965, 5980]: -0.005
